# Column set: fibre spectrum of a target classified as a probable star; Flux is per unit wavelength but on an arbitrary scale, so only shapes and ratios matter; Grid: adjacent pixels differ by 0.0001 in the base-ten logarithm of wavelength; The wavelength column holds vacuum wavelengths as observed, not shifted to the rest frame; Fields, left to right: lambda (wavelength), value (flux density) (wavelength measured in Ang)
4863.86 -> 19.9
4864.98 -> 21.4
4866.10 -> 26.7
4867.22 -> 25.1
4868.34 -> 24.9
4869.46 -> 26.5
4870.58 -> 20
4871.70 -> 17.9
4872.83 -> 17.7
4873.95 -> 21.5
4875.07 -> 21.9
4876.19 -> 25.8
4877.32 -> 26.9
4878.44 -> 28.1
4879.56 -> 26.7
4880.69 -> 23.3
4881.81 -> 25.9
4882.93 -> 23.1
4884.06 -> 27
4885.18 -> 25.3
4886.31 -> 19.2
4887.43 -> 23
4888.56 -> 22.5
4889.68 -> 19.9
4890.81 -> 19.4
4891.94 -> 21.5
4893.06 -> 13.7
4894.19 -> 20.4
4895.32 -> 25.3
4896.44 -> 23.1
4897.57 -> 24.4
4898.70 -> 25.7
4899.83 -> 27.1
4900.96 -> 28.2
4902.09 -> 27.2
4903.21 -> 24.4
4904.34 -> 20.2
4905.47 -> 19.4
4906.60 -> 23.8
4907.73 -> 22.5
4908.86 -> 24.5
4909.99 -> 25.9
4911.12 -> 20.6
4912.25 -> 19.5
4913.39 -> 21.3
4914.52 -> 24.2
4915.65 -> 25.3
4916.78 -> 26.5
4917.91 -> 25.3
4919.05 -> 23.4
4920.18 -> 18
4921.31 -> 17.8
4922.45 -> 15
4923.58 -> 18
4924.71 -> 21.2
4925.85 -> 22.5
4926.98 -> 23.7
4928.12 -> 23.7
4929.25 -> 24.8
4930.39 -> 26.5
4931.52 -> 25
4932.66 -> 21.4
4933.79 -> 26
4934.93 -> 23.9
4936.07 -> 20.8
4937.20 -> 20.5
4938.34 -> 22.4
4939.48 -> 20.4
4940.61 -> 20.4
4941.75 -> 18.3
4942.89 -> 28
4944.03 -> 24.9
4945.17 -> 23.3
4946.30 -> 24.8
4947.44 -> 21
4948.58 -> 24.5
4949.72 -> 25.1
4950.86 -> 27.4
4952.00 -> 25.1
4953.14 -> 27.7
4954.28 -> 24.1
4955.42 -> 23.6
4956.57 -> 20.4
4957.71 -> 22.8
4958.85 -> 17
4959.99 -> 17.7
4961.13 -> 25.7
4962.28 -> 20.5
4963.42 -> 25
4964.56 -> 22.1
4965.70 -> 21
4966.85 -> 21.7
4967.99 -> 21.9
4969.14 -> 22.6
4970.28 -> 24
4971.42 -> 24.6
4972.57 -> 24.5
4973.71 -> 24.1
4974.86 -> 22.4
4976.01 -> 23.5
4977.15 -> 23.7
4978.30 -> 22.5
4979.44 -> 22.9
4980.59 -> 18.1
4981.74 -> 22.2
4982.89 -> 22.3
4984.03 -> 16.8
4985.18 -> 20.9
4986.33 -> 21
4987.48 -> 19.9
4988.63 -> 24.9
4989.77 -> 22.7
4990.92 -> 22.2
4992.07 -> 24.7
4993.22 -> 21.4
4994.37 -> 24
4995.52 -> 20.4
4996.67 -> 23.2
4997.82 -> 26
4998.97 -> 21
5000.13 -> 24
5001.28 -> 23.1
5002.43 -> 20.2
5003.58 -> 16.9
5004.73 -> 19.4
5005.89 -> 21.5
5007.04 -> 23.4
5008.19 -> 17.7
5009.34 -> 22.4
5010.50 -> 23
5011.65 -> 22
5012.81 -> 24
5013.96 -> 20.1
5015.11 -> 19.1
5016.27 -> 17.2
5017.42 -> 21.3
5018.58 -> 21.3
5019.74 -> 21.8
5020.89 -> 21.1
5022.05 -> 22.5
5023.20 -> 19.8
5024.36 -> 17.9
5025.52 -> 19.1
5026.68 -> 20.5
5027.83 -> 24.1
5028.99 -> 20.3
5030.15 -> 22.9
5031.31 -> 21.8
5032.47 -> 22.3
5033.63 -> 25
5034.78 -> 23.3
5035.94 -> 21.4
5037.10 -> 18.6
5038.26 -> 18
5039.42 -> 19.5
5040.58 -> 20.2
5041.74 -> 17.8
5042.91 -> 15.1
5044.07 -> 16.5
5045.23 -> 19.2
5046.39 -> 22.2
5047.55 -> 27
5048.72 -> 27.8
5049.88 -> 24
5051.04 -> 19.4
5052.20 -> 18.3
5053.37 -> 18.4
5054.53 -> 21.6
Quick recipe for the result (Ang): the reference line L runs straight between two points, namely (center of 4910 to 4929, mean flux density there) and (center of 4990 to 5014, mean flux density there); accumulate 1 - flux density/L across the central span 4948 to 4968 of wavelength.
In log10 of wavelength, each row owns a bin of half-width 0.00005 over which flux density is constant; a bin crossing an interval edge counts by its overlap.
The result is -1.0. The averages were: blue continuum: 21.8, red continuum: 22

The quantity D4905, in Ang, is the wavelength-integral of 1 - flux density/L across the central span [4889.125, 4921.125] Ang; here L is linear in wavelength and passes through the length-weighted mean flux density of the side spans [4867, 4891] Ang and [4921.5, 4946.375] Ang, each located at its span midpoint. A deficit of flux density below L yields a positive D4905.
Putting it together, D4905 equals 0.06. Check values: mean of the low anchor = 23.3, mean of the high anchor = 22.4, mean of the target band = 22.8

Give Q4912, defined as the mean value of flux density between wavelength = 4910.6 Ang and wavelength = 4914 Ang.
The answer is 20.5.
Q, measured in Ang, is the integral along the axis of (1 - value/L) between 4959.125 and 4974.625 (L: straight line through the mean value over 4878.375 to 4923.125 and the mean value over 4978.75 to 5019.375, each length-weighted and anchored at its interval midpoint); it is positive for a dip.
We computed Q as -0.5 Ang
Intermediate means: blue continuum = 22.9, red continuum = 21.5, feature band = 22.6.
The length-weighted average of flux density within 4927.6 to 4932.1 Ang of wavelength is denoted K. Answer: 25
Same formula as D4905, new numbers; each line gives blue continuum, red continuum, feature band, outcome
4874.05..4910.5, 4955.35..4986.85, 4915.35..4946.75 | 0.3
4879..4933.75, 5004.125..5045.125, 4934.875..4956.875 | -1.2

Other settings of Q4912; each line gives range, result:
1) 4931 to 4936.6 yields 23.4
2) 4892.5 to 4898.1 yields 21.4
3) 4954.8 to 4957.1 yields 22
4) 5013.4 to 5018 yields 19.4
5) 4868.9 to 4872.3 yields 21.4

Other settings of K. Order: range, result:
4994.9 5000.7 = 22.9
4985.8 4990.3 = 22.2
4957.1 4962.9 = 20.8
